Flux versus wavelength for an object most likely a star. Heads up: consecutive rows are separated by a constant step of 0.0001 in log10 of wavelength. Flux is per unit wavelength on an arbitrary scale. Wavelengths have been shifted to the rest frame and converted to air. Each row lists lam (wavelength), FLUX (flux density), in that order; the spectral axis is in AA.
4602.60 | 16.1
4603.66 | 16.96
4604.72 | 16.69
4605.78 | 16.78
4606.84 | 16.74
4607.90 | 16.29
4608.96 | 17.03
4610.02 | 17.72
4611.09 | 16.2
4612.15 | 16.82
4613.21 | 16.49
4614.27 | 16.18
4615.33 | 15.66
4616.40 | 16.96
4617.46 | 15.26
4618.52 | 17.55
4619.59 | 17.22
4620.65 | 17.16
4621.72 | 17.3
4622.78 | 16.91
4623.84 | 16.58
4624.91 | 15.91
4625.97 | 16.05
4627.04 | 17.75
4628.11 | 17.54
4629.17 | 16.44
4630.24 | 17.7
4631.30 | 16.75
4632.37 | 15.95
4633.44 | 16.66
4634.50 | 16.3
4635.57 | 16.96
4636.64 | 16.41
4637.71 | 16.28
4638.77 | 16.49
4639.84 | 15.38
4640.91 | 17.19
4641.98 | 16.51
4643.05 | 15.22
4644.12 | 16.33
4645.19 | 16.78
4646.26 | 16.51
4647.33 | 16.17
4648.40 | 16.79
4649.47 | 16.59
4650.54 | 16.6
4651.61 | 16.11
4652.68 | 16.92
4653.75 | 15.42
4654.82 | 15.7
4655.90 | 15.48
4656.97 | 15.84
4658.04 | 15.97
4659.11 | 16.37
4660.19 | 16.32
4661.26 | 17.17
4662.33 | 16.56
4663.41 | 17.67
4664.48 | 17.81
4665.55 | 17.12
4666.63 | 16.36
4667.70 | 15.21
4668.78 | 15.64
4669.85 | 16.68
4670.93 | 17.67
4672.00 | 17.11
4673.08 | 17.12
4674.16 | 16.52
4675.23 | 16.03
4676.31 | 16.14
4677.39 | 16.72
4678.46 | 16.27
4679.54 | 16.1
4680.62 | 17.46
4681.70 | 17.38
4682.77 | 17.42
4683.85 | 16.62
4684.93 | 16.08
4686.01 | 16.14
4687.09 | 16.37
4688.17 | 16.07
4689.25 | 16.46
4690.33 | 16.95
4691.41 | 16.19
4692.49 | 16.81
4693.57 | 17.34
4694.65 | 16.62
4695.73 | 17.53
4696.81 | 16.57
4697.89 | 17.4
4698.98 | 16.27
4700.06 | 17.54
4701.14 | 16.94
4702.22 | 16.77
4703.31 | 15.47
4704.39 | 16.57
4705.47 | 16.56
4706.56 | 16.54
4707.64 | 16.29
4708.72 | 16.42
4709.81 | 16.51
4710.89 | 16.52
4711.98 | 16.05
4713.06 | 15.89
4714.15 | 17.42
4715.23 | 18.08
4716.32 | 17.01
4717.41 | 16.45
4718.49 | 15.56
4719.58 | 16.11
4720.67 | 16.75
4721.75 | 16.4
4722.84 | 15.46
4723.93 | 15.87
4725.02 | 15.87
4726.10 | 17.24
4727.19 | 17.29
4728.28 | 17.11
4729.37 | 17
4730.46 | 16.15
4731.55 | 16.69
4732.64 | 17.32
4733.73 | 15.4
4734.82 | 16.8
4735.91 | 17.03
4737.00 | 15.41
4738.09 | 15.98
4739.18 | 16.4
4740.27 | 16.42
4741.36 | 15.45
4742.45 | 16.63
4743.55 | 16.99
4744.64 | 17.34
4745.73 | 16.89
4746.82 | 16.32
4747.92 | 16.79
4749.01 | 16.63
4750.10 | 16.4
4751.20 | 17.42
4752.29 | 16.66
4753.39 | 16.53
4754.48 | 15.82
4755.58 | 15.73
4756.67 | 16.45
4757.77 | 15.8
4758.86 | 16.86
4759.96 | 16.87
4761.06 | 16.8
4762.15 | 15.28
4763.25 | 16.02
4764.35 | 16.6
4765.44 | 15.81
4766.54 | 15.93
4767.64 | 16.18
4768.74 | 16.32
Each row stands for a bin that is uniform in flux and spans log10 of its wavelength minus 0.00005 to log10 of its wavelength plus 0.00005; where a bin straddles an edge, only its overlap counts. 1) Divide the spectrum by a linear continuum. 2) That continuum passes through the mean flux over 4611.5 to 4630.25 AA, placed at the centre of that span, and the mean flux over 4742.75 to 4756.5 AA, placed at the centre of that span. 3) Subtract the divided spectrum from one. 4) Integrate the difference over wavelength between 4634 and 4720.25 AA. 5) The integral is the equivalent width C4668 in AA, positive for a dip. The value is 0.7 AA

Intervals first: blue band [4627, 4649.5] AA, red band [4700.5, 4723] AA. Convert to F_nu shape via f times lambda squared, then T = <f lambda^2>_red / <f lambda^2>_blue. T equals 1.03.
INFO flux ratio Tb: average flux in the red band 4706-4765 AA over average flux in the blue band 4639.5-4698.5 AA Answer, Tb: 1.00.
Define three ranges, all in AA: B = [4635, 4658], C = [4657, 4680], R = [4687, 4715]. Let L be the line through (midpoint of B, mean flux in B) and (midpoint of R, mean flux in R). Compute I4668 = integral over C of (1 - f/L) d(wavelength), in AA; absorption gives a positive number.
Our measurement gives -0.24 AA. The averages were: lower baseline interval 16.3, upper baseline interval 16.6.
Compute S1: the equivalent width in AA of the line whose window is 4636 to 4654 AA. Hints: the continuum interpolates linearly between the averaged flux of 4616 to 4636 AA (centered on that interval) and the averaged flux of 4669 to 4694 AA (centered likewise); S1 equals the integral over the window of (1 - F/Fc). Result 0.4 AA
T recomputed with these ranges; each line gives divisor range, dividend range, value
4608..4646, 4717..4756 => 1.04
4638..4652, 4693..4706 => 1.05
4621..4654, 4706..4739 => 1.03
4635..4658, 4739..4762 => 1.06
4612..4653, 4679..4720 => 1.03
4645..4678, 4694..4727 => 1.03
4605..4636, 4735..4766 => 1.04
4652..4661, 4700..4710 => 1.05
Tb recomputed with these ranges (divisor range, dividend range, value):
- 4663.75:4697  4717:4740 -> 0.98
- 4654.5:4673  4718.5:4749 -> 1.00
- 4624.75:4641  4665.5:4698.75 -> 1.00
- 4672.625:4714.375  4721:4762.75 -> 0.99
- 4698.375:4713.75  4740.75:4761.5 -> 1.00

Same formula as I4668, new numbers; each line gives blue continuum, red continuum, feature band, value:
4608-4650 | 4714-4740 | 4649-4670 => 0.3 AA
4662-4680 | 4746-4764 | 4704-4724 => 0.1 AA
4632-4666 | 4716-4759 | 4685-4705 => -0.3 AA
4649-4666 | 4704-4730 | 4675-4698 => -0.2 AA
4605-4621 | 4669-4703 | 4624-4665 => 0.5 AA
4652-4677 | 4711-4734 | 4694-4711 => -0.2 AA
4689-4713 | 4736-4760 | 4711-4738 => 0.1 AA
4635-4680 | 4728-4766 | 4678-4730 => -0.6 AA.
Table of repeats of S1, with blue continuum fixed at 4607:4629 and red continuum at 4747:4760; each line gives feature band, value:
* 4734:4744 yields 0.11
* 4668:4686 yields -0.04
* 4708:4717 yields -0.10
